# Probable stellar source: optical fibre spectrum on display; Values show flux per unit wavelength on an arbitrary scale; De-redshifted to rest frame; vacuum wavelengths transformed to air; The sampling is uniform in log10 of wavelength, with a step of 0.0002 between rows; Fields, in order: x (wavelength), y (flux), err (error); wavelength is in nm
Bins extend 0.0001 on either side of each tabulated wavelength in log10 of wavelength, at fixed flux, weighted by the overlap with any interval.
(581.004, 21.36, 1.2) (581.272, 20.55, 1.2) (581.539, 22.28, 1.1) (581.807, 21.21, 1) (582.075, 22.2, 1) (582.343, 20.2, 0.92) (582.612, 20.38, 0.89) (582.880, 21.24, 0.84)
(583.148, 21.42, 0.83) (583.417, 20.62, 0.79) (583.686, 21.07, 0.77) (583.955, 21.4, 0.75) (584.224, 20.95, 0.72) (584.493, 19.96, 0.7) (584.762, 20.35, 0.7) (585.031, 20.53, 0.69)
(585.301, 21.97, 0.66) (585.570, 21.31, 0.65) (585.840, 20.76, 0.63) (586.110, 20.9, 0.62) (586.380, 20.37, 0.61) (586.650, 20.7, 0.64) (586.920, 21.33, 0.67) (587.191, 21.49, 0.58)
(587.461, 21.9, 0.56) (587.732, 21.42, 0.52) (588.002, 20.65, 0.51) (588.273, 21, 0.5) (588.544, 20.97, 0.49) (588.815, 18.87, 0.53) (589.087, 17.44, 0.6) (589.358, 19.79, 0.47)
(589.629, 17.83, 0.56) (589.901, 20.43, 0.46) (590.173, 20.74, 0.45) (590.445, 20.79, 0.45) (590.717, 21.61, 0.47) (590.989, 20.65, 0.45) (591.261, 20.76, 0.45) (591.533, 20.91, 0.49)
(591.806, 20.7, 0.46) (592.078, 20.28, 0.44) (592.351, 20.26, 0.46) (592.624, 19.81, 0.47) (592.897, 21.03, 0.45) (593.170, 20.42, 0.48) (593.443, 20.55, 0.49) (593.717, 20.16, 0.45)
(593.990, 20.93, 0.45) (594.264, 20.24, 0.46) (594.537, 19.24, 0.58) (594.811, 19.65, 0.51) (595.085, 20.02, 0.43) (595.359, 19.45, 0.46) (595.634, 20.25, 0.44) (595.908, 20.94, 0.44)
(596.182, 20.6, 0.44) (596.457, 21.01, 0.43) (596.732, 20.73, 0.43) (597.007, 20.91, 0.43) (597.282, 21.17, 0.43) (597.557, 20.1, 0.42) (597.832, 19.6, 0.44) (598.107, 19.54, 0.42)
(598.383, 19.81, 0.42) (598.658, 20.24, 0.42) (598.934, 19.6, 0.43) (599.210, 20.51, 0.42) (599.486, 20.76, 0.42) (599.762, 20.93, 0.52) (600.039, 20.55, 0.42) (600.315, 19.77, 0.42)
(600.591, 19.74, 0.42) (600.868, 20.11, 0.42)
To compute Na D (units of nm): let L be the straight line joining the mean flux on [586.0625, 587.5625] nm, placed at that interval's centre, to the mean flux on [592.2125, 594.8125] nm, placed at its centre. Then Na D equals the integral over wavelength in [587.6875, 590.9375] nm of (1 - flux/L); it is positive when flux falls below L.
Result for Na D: 0.11 nm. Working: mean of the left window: 21.1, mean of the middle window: 20.1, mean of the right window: 20.3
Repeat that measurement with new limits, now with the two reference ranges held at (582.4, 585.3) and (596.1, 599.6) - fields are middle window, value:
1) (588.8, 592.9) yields 0.09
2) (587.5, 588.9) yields 0.00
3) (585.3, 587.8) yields -0.05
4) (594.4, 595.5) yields 0.05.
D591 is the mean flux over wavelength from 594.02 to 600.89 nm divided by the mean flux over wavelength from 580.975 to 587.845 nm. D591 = 0.96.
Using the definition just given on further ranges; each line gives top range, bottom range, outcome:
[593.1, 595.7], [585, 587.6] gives 0.95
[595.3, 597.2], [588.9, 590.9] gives 1.04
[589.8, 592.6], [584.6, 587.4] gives 0.99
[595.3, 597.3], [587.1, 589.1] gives 1.00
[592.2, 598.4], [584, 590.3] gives 0.99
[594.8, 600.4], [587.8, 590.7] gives 1.02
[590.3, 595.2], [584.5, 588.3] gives 0.97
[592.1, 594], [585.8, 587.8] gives 0.97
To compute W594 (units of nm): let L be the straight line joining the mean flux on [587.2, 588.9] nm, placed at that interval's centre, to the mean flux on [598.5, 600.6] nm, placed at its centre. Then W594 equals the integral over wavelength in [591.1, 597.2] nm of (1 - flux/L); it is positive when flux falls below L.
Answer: 0.05 nm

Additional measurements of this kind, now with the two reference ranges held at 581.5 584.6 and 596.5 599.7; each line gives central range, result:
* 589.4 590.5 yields 0.044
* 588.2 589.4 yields 0.071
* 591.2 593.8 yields 0.012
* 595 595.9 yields 0.017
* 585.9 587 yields 0.004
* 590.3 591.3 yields -0.015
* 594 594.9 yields 0.027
